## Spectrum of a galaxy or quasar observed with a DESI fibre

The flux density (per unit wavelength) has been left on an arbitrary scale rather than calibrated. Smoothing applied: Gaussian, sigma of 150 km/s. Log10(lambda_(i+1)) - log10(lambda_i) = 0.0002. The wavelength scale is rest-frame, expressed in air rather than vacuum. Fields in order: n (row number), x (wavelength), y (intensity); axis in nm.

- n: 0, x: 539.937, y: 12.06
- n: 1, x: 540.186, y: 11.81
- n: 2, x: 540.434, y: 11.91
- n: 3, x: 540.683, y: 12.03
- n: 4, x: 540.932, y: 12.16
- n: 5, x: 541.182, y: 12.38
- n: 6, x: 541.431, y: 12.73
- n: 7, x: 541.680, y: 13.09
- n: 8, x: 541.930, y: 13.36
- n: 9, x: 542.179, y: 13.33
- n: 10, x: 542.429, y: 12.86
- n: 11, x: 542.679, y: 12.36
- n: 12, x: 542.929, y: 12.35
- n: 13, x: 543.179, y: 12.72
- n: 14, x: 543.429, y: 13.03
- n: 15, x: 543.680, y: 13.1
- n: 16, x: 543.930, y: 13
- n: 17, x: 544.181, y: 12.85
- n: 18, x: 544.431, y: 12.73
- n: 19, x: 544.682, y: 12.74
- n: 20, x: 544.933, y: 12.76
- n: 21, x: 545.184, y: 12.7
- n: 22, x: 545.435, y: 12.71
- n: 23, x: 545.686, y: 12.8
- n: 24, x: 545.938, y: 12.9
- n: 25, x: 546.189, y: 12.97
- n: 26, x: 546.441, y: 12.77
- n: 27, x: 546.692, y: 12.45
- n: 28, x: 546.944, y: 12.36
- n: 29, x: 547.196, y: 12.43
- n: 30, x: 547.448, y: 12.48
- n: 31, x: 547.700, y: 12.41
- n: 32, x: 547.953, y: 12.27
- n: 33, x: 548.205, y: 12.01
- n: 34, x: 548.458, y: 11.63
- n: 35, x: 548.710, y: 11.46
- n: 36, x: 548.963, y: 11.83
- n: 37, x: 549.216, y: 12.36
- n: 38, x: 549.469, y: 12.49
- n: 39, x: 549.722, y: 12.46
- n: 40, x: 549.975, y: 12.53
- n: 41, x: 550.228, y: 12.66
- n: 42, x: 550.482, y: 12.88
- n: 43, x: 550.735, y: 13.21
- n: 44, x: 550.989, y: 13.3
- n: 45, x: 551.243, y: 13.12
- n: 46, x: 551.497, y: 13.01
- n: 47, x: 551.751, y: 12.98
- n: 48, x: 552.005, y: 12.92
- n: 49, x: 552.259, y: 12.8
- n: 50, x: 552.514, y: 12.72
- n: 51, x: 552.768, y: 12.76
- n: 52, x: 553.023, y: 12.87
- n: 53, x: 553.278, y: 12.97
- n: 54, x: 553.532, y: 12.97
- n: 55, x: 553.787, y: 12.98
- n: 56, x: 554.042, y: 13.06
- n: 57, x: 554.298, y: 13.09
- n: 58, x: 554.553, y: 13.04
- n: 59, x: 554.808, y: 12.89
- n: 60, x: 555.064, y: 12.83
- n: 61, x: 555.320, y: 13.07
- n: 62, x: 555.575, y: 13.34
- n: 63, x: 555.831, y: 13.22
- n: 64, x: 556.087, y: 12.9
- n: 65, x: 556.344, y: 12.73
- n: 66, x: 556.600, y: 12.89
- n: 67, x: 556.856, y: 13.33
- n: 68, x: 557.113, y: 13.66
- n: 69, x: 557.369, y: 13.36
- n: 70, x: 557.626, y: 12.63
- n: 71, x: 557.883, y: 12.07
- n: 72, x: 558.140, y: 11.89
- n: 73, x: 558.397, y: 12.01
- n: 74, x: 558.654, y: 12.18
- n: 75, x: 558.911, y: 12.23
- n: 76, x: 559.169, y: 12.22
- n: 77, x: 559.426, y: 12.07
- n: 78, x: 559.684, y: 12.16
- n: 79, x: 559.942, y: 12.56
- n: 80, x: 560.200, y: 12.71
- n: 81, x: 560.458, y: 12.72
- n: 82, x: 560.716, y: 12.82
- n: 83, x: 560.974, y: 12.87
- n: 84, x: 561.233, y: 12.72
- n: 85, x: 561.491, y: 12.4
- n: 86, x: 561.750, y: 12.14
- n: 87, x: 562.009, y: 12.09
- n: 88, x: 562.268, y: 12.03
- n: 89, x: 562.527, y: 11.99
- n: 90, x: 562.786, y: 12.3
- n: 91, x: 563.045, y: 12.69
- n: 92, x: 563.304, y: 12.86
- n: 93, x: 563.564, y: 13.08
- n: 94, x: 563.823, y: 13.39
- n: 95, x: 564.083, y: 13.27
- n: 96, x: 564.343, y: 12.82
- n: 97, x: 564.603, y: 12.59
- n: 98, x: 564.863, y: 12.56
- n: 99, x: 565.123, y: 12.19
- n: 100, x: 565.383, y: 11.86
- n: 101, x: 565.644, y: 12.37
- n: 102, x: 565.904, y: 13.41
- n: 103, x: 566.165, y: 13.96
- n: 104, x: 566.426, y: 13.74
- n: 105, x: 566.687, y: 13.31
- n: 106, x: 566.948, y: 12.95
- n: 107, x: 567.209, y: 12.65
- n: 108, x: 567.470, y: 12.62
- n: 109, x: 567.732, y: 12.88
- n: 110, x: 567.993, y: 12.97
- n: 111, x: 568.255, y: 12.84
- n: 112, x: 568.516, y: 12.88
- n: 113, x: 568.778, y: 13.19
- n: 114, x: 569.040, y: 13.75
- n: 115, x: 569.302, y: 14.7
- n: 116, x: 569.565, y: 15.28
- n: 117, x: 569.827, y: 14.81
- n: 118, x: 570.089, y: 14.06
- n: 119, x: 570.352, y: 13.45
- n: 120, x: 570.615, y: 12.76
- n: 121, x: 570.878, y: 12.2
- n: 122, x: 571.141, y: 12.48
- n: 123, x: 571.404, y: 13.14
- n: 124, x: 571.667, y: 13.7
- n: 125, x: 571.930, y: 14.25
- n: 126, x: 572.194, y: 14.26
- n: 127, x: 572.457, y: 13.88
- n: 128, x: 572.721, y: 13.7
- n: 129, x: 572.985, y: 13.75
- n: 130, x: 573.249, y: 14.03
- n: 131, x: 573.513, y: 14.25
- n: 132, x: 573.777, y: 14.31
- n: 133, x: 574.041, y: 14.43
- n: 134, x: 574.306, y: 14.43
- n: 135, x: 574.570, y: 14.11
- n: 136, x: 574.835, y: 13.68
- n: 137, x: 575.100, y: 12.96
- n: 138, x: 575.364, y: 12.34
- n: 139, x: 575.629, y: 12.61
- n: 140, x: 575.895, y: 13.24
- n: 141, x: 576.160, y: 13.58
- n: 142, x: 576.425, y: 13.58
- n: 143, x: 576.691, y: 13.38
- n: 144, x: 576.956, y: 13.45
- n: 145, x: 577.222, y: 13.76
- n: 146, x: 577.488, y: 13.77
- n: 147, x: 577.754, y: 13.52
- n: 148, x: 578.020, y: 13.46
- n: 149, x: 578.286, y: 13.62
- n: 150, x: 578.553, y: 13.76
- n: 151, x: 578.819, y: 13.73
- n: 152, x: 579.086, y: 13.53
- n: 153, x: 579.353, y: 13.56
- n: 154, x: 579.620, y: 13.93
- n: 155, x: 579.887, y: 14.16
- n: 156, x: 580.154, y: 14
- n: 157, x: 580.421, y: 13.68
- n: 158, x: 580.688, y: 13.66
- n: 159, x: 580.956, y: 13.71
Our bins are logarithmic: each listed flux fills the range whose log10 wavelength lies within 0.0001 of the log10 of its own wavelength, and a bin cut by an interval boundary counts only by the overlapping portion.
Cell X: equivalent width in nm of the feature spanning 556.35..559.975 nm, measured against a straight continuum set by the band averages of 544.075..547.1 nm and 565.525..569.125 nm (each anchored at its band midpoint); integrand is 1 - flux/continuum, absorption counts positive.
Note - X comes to 0.12 nm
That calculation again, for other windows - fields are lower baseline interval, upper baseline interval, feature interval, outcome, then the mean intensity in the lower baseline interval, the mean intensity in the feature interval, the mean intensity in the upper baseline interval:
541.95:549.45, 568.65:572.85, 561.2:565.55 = 0.28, 12.6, 12.5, 13.7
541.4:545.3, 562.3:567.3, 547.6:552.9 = 0.12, 12.9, 12.6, 12.8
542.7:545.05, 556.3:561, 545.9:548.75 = 0.09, 12.8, 12.4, 12.6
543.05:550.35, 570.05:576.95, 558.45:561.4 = 0.13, 12.5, 12.5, 13.6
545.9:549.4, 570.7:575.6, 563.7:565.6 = 0.08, 12.3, 12.6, 13.6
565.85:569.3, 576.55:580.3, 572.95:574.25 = -0.07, 13.2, 14.2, 13.7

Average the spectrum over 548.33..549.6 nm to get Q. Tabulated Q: 12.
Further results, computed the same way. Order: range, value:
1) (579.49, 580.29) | 14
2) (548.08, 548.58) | 11.8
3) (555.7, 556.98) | 13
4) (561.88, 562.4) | 12.1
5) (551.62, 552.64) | 12.9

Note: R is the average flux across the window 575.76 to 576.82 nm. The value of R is 13.4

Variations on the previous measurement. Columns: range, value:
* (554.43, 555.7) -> 13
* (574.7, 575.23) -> 13.3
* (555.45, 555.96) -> 13.3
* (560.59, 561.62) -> 12.7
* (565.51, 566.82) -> 13.3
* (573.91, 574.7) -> 14.3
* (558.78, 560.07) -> 12.2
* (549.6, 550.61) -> 12.6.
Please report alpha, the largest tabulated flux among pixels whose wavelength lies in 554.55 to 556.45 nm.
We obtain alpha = 13.34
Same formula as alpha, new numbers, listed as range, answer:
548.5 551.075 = 13.3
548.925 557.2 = 13.66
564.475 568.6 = 13.96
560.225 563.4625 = 12.87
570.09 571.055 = 13.45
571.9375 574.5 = 14.43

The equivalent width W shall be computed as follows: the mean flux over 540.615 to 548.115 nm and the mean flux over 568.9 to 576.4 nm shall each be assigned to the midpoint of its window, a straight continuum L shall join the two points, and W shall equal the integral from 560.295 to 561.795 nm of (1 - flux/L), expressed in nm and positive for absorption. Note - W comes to 0.07 nm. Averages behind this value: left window 12.7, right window 13.7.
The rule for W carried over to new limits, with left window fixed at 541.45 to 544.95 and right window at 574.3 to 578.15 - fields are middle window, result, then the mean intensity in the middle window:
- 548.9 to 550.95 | 0.060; 12.6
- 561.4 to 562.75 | 0.108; 12.1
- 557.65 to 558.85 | 0.094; 12.1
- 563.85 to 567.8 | 0.108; 12.9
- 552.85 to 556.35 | 0.017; 13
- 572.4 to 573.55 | -0.045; 13.9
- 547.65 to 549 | 0.109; 11.9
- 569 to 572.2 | -0.097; 13.7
